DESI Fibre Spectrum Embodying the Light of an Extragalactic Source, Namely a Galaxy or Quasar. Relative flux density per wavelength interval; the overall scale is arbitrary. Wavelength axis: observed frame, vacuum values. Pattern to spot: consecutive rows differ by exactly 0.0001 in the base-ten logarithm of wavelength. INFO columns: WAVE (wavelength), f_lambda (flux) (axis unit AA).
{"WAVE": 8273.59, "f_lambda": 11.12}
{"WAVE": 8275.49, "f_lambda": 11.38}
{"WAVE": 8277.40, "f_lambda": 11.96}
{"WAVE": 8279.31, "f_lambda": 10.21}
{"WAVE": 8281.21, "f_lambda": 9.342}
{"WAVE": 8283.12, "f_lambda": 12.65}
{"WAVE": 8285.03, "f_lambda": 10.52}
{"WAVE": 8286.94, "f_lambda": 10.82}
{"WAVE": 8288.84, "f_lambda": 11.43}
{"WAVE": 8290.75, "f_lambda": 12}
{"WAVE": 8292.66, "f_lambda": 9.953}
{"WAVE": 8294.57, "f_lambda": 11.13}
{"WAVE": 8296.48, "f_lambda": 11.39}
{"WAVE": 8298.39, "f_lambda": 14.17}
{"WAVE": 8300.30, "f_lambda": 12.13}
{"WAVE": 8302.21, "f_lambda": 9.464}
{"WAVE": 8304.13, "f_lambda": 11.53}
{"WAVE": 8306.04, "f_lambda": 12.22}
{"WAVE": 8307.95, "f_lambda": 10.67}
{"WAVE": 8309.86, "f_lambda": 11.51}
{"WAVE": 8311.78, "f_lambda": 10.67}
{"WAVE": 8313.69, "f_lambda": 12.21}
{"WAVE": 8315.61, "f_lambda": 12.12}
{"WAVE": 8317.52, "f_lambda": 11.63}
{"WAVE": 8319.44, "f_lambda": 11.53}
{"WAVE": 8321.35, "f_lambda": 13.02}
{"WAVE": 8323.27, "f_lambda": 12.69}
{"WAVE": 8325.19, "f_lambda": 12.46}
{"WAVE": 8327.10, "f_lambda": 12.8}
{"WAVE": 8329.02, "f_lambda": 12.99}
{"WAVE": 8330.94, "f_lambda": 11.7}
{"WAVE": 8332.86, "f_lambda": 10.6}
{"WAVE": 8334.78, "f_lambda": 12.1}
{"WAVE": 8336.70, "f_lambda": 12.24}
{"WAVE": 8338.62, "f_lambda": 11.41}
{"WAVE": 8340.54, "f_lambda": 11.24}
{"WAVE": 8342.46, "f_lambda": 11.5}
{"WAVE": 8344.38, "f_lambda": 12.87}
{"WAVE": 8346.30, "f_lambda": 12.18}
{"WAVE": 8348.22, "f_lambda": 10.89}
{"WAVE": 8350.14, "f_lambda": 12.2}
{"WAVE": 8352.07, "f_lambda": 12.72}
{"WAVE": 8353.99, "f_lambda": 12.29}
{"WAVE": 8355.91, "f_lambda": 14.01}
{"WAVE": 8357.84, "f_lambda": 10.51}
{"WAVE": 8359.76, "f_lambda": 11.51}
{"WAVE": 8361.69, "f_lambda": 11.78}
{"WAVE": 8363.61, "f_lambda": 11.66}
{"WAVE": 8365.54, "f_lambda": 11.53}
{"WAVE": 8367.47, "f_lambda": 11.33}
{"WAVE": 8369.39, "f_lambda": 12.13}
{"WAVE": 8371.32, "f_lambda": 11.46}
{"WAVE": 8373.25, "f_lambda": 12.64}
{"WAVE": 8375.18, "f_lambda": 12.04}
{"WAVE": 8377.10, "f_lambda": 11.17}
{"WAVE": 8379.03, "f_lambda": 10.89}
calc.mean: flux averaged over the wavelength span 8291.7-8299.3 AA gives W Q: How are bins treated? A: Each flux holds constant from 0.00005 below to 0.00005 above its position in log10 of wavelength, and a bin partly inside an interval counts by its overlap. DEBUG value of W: 11.6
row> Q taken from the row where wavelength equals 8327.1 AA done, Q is 12.8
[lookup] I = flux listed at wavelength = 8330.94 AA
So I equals 11.7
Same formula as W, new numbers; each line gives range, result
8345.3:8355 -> 12.1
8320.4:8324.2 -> 12.8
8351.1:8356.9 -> 13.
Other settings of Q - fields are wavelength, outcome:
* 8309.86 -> 11.51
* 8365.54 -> 11.53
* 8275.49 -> 11.38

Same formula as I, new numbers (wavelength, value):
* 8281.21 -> 9.342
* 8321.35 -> 13.02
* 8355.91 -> 14.01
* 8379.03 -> 10.89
